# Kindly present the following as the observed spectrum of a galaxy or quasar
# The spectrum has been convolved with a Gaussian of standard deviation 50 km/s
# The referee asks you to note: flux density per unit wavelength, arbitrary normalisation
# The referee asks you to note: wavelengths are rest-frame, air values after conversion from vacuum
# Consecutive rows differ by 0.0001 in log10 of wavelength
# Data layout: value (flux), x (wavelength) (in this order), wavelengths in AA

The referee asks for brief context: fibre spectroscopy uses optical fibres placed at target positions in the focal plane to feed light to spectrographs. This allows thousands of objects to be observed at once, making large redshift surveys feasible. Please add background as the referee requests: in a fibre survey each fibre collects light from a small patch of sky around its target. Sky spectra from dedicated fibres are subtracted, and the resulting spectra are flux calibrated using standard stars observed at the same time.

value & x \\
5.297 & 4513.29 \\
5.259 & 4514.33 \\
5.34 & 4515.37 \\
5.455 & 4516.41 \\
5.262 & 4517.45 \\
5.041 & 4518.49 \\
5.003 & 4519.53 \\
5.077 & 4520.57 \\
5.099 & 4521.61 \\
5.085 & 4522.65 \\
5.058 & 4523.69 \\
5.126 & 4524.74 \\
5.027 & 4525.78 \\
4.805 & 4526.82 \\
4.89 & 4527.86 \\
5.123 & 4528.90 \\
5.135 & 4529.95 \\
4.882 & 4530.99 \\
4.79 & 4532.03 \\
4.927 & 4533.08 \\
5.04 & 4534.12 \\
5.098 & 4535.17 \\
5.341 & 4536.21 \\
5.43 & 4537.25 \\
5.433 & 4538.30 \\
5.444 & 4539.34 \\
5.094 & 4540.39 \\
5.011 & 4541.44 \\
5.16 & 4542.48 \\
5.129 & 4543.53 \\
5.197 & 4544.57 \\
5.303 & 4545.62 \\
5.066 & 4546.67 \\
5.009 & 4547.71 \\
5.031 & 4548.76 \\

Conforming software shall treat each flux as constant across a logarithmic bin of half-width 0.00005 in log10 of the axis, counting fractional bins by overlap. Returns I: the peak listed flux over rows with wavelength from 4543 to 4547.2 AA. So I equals 5.303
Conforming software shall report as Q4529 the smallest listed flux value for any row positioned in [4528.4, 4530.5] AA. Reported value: 5.123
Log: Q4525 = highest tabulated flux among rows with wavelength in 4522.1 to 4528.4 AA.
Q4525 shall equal 5.126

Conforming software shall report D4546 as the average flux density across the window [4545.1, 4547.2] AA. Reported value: 5.19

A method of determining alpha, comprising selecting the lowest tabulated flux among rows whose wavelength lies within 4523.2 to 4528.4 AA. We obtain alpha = 4.805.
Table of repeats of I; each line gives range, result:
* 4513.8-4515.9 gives 5.34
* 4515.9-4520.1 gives 5.455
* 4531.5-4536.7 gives 5.341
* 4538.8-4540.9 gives 5.444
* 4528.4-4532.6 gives 5.135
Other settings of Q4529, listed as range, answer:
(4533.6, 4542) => 5.011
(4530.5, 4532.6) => 4.79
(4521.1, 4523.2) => 5.085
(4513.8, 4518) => 5.259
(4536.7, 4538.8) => 5.43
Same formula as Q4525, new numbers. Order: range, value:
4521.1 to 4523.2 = 5.099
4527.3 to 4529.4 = 5.123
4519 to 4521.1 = 5.077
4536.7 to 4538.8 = 5.433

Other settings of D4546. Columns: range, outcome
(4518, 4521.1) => 5.04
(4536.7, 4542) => 5.28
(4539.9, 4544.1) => 5.1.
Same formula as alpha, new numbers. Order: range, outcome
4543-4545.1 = 5.129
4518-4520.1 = 5.003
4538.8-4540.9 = 5.094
